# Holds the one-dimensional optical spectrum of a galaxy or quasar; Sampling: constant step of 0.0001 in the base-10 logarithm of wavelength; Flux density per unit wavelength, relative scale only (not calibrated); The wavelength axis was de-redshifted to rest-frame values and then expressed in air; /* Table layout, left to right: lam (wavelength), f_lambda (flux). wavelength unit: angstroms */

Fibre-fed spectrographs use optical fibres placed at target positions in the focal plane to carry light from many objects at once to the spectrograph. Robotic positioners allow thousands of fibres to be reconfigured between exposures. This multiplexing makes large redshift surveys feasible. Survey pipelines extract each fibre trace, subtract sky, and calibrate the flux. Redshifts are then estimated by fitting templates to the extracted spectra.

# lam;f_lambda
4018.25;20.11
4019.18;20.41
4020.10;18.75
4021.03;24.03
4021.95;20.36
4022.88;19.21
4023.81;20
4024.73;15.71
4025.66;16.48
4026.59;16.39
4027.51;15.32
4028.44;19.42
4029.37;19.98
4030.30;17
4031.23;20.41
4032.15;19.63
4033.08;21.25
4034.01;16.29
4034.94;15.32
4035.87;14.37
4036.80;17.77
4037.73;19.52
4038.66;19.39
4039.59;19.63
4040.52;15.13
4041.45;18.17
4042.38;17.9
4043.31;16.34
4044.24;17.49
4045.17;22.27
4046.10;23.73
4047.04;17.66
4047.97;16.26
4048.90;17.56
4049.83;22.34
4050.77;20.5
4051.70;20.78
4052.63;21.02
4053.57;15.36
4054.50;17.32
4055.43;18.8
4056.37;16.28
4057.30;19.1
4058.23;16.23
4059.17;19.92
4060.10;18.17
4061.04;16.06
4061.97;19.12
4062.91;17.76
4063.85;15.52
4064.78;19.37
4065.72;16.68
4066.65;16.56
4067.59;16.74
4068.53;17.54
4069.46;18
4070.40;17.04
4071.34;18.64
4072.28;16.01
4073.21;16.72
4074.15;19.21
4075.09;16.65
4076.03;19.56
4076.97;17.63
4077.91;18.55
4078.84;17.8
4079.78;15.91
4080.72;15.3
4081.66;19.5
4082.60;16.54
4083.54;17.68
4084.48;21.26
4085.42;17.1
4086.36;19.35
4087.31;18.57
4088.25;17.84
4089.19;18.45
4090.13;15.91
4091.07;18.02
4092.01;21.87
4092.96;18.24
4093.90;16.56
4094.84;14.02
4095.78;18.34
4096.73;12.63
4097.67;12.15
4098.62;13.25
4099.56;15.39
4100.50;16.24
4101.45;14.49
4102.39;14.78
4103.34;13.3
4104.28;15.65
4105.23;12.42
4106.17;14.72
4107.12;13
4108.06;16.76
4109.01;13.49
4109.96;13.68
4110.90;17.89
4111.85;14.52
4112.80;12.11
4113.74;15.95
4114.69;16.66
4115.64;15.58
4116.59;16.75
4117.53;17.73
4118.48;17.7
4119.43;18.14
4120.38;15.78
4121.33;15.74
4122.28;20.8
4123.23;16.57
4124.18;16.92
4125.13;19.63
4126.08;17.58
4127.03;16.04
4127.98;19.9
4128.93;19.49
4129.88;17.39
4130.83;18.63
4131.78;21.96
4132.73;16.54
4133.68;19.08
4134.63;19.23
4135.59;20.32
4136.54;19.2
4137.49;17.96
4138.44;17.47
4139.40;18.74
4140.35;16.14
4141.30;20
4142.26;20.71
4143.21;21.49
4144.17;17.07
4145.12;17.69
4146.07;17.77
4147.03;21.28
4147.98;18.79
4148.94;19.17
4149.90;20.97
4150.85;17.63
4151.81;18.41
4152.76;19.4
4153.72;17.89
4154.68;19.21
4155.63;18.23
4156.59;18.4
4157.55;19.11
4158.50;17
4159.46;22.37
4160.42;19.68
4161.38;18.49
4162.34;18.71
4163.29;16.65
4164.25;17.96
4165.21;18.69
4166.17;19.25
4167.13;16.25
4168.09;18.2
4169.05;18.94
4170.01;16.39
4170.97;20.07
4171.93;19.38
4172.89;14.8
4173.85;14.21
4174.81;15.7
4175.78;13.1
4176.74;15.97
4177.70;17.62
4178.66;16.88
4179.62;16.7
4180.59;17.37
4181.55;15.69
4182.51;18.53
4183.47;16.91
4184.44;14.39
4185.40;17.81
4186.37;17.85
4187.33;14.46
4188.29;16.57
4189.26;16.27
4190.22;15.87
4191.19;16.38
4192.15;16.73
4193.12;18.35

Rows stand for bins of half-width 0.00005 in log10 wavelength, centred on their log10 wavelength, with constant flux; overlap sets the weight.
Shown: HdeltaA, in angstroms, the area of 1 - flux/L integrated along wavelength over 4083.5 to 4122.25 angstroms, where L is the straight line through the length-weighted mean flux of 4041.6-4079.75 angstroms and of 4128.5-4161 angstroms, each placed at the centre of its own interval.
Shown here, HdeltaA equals 5.04 angstroms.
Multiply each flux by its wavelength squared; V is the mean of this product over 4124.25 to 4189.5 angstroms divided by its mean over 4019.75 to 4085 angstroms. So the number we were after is 1.0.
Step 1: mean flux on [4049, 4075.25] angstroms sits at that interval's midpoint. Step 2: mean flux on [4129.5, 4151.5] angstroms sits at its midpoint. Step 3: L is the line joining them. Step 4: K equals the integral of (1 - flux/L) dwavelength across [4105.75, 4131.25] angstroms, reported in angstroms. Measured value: 2.8 angstroms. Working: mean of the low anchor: 18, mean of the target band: 16.6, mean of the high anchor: 18.9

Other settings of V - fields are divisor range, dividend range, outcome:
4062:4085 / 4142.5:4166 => 1.11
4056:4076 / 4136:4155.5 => 1.12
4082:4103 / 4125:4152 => 1.15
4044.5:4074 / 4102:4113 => 0.81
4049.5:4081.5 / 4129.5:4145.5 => 1.09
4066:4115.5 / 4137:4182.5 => 1.14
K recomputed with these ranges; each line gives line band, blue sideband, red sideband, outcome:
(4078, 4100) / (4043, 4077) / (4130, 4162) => 1.6 angstroms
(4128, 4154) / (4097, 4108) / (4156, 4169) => -3.0 angstroms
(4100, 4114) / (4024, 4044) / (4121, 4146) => 2.9 angstroms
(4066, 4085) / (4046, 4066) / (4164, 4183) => 0.5 angstroms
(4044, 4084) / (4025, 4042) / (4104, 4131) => -1.7 angstroms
